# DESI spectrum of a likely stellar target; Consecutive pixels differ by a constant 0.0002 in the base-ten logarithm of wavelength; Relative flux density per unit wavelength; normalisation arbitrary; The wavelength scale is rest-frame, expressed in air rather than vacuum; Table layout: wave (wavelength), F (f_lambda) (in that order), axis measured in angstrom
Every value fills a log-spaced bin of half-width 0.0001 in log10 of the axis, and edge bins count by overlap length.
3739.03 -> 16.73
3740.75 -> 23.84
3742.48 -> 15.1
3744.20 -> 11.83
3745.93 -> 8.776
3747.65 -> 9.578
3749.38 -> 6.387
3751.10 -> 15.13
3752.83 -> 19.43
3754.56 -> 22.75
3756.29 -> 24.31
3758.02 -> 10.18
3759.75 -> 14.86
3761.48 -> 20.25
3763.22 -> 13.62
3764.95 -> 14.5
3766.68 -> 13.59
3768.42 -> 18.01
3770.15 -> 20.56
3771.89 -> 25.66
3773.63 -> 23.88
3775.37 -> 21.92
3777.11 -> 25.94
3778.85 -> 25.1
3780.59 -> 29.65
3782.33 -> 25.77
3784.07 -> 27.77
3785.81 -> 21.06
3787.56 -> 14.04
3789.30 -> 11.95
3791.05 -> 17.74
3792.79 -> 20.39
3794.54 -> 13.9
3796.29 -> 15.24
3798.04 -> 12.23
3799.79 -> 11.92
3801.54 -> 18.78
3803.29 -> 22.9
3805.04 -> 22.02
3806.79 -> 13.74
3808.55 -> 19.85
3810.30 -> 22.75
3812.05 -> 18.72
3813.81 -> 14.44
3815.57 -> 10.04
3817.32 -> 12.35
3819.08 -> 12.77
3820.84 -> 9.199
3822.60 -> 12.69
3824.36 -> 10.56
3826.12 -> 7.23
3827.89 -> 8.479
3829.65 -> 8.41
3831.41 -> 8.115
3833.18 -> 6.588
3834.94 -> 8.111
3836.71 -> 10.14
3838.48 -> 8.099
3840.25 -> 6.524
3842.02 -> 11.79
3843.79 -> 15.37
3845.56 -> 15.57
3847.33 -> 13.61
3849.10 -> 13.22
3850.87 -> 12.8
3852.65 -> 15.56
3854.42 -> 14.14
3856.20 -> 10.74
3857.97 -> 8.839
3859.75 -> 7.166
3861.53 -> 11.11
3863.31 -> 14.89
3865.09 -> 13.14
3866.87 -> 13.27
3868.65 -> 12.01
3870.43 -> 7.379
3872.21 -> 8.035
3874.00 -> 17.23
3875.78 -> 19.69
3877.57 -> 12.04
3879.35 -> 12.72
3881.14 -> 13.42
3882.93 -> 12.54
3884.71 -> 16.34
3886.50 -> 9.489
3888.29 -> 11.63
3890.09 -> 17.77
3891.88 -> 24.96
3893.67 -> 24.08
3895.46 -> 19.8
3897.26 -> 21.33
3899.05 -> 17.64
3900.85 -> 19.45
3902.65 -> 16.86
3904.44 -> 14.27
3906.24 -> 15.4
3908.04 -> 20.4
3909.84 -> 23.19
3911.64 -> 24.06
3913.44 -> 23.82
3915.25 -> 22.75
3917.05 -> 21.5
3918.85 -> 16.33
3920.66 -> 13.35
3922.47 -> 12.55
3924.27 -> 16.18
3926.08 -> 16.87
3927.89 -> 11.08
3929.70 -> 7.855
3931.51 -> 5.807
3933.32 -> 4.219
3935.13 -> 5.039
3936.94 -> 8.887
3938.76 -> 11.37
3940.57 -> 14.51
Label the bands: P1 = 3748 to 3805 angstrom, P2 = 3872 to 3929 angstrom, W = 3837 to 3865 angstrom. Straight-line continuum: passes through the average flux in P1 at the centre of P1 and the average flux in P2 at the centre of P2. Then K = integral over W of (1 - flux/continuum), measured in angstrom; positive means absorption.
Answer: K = 9.2 angstrom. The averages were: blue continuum 18.7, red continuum 17.2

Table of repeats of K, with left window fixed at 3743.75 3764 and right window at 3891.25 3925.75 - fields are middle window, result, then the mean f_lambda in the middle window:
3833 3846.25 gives 5.3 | 10.4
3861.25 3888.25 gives 8.0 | 12.9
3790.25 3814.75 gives -1.8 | 17.5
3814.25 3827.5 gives 4.8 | 10.7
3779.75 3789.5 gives -4.1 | 22.4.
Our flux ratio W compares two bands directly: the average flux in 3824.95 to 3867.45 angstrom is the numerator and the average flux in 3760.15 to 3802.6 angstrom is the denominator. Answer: 0.57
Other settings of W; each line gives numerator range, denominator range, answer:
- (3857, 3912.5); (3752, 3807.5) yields 0.81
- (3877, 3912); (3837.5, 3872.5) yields 1.48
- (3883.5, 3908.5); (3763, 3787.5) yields 0.81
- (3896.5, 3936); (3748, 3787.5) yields 0.80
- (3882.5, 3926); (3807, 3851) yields 1.53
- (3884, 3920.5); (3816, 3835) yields 1.98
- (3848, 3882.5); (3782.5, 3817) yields 0.72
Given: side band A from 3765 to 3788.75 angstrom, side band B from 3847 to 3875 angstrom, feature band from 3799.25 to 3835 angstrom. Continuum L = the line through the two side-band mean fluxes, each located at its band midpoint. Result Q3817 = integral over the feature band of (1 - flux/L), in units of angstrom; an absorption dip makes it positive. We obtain 8.49 angstrom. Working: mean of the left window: 22.1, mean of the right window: 12.1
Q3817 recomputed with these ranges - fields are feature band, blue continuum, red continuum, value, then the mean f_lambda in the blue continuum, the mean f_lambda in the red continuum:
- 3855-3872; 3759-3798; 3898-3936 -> 6.2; 19.6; 15.7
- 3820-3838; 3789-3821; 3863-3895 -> 7.7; 16.1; 14.6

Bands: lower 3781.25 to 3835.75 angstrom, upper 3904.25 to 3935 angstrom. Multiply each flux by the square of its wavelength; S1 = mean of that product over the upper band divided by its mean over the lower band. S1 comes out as 1.11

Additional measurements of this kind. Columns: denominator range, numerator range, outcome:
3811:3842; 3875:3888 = 1.37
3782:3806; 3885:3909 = 1.04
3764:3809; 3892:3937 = 0.90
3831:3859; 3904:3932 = 1.55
